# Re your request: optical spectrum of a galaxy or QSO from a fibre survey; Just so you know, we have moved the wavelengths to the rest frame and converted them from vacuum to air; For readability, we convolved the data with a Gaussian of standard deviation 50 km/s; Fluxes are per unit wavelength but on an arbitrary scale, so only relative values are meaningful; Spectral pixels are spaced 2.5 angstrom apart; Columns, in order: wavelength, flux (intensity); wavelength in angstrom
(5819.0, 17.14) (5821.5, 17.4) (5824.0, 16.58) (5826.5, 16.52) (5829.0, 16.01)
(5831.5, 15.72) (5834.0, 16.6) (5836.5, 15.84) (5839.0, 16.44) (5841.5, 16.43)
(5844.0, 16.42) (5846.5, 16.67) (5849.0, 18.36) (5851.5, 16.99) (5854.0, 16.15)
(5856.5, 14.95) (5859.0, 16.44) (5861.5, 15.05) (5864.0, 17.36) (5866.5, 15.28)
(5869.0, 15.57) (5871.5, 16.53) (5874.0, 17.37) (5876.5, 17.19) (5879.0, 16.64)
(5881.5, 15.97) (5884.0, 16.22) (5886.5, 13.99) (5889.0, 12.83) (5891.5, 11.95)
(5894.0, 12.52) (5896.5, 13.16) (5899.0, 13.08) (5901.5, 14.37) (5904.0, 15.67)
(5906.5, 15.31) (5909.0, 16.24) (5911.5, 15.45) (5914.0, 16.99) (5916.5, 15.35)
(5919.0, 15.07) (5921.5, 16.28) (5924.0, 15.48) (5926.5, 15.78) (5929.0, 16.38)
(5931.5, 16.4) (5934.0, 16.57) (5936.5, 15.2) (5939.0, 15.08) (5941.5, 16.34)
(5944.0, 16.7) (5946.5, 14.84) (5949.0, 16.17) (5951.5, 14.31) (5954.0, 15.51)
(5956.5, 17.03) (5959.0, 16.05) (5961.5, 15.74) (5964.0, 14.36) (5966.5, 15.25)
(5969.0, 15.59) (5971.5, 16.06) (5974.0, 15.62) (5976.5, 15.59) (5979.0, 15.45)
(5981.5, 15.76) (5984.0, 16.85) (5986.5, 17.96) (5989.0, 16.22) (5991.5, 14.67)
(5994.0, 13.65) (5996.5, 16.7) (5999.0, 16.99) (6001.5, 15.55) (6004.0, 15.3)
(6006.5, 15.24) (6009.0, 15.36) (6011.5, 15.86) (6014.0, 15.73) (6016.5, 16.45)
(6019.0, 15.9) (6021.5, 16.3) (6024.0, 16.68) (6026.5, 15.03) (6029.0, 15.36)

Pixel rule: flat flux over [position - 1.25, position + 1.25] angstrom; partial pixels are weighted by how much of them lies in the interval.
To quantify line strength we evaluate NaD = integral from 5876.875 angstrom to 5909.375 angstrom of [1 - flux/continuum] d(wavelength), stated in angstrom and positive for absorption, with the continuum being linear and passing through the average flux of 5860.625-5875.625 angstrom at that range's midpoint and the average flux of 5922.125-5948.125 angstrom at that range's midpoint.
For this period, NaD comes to 3.3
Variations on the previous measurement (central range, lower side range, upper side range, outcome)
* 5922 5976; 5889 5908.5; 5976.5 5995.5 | -3.0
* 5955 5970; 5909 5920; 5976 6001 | 0.2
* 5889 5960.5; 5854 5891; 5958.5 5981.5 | 1.5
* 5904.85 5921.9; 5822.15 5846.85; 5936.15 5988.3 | 0.2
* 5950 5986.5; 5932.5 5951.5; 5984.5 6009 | 0.1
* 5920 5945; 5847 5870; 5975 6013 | 0.0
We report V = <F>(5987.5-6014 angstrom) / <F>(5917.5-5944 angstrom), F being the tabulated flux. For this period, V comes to 0.98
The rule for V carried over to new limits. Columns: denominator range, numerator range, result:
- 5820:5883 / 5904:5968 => 0.96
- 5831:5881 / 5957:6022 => 0.96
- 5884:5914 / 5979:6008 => 1.11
